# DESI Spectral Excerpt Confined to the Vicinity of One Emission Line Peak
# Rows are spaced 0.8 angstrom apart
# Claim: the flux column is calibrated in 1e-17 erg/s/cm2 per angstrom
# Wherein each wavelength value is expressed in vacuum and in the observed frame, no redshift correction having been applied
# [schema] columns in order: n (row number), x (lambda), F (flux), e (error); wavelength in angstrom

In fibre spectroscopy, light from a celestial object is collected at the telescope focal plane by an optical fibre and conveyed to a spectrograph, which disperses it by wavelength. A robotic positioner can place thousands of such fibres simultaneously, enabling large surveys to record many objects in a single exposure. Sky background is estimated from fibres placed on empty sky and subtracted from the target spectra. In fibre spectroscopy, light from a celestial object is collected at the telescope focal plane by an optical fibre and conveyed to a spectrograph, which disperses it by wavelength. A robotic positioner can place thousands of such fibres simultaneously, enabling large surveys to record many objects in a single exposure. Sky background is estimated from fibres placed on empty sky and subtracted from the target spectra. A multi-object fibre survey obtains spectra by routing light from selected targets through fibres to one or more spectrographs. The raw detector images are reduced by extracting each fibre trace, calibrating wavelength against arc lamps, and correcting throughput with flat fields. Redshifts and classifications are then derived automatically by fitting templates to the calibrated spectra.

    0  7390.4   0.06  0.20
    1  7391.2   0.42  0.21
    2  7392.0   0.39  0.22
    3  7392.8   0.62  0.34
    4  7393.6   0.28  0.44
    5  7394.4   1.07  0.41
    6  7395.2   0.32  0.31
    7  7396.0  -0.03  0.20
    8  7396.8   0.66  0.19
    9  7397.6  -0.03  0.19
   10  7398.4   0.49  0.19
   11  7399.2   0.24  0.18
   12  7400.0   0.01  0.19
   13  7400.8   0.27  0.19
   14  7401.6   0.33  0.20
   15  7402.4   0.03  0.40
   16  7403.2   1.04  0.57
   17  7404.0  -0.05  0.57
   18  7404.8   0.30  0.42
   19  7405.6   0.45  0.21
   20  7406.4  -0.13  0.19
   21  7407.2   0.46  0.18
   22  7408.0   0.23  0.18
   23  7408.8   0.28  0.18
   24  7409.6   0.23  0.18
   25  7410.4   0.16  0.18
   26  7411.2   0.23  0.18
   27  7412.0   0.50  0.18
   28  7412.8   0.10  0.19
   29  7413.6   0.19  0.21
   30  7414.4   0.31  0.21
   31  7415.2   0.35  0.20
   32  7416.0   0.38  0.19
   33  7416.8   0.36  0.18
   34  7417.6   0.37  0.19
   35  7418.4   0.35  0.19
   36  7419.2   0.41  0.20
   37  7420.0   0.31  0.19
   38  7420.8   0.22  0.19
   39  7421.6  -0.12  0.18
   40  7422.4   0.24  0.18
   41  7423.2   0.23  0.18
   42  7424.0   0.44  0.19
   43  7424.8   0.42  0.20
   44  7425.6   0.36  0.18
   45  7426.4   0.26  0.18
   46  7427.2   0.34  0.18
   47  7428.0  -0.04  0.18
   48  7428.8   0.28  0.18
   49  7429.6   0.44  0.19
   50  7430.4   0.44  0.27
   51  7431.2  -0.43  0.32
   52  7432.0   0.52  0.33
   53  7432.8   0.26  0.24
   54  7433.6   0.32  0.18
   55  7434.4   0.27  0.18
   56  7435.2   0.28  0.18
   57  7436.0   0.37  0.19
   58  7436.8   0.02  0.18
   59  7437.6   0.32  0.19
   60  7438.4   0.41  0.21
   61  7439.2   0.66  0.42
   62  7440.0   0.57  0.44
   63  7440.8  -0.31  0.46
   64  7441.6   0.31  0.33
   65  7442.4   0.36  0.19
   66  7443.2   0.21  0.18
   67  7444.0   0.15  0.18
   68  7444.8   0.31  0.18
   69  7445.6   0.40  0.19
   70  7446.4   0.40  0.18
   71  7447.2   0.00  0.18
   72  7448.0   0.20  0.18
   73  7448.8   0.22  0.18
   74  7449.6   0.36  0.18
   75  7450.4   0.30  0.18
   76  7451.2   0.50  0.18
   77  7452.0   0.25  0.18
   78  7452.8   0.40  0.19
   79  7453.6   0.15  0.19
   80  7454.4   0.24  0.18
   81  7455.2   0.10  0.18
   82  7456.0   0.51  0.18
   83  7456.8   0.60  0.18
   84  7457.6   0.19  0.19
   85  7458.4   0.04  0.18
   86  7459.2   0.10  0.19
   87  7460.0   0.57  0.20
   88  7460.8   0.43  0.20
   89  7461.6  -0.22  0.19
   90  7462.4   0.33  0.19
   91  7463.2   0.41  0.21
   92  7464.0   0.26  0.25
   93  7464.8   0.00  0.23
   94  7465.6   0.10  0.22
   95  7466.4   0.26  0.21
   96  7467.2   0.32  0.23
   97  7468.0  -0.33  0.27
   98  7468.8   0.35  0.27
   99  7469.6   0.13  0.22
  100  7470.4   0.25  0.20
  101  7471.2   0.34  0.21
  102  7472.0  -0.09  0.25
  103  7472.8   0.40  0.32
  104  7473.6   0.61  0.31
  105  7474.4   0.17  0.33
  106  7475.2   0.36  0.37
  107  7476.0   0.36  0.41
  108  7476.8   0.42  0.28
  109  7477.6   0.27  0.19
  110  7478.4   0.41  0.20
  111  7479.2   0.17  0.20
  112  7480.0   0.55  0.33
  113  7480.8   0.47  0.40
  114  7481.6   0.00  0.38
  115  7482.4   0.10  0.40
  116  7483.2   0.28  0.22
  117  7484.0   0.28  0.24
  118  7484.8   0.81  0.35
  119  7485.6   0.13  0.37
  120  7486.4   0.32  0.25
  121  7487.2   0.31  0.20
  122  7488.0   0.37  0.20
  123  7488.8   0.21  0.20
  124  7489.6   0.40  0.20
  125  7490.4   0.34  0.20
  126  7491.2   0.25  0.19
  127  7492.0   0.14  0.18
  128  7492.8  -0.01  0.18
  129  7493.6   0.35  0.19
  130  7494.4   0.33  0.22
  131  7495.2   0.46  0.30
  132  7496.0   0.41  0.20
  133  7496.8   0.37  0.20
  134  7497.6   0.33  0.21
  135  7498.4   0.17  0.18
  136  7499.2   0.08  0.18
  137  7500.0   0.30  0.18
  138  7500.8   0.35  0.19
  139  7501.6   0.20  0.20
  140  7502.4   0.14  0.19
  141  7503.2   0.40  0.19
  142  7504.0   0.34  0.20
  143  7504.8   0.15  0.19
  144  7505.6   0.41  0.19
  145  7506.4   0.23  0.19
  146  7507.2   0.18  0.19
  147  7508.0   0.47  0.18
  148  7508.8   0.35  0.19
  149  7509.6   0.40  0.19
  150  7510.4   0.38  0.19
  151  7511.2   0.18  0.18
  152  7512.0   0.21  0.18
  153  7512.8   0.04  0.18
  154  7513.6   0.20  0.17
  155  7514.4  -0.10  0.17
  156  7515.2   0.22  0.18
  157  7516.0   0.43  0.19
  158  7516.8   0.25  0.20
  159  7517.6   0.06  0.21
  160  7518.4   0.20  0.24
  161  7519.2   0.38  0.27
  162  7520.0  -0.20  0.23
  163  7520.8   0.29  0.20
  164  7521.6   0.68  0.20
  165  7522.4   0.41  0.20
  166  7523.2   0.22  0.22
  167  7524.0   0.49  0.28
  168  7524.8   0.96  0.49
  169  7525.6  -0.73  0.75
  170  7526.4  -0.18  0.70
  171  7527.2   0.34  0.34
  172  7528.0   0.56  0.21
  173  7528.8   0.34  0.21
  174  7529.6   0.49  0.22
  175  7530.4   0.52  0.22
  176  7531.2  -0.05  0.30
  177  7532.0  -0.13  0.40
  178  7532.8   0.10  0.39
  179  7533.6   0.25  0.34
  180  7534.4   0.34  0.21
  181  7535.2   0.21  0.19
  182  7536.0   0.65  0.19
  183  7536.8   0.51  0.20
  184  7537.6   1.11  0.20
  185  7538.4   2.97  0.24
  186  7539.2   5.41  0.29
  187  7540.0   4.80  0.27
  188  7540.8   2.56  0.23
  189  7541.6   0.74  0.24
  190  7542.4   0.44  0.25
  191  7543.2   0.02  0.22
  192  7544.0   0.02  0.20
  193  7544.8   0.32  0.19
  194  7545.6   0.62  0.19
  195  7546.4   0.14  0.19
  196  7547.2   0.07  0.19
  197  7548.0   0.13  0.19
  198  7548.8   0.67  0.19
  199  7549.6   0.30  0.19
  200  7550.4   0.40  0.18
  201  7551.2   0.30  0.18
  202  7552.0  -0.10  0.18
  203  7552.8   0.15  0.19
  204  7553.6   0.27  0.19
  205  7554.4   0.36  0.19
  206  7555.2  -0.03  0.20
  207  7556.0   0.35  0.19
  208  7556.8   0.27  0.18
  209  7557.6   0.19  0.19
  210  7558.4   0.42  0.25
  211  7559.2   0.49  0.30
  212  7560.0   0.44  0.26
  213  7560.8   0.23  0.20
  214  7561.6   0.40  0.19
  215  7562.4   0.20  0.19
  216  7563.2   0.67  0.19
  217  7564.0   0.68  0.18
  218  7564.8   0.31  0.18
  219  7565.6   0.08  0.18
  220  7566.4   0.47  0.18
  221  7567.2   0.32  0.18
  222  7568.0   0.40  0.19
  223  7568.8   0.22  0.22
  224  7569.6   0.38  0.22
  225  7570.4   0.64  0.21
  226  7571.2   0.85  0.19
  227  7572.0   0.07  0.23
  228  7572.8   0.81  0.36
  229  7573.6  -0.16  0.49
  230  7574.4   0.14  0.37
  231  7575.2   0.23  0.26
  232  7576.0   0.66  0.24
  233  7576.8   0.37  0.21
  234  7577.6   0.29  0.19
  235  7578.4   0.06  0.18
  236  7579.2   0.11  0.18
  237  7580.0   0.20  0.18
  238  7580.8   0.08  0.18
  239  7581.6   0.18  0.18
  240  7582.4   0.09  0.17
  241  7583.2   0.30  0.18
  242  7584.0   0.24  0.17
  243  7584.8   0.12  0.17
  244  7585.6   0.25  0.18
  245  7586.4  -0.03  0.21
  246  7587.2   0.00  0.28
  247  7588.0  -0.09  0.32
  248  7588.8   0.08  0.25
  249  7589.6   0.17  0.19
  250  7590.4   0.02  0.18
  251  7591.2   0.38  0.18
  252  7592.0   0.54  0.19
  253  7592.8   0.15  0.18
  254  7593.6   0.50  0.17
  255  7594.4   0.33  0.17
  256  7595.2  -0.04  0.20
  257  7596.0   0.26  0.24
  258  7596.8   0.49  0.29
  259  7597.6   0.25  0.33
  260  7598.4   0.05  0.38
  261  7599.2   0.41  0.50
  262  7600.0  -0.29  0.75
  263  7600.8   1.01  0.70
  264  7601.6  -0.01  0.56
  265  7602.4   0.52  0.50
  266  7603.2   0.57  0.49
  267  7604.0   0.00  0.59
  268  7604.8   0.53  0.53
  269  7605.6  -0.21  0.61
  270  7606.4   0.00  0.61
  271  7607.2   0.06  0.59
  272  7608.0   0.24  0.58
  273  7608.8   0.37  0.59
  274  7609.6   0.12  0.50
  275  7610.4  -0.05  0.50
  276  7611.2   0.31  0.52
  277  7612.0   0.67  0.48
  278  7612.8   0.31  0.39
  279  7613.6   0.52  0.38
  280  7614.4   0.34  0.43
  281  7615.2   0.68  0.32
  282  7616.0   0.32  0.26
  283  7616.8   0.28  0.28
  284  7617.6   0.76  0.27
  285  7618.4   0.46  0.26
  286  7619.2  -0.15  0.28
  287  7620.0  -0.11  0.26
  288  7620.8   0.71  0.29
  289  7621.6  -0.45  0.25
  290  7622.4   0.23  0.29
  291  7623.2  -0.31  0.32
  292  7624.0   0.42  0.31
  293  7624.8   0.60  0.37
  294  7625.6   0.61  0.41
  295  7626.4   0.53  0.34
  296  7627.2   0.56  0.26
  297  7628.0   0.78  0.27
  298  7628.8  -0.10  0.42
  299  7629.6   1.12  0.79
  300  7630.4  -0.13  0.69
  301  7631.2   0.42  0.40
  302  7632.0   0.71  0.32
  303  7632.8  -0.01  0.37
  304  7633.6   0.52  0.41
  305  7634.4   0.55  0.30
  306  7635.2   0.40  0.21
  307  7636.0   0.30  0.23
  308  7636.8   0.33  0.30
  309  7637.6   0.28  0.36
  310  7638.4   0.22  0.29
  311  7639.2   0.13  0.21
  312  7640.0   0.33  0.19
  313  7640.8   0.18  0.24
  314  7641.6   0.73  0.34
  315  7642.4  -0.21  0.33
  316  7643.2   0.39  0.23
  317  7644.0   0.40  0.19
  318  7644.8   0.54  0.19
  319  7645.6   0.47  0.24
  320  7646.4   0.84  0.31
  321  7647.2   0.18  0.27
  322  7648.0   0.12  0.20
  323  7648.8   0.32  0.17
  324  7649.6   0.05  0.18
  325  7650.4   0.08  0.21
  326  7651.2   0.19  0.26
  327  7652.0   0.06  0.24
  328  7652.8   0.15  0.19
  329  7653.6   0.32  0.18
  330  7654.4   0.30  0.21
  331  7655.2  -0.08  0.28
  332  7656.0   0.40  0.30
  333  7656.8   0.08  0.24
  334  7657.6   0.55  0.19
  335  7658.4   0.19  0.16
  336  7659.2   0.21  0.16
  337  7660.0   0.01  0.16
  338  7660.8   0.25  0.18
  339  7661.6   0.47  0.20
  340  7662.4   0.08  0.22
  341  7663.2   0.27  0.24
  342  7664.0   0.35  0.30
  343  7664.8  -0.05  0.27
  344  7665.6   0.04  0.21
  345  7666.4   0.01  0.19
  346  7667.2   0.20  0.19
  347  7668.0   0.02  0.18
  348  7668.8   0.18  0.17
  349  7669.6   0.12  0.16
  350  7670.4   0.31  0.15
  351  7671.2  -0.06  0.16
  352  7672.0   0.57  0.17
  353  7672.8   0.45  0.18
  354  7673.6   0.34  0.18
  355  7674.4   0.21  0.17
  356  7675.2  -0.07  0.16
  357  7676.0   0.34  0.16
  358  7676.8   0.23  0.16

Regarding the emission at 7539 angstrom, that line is H-alpha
